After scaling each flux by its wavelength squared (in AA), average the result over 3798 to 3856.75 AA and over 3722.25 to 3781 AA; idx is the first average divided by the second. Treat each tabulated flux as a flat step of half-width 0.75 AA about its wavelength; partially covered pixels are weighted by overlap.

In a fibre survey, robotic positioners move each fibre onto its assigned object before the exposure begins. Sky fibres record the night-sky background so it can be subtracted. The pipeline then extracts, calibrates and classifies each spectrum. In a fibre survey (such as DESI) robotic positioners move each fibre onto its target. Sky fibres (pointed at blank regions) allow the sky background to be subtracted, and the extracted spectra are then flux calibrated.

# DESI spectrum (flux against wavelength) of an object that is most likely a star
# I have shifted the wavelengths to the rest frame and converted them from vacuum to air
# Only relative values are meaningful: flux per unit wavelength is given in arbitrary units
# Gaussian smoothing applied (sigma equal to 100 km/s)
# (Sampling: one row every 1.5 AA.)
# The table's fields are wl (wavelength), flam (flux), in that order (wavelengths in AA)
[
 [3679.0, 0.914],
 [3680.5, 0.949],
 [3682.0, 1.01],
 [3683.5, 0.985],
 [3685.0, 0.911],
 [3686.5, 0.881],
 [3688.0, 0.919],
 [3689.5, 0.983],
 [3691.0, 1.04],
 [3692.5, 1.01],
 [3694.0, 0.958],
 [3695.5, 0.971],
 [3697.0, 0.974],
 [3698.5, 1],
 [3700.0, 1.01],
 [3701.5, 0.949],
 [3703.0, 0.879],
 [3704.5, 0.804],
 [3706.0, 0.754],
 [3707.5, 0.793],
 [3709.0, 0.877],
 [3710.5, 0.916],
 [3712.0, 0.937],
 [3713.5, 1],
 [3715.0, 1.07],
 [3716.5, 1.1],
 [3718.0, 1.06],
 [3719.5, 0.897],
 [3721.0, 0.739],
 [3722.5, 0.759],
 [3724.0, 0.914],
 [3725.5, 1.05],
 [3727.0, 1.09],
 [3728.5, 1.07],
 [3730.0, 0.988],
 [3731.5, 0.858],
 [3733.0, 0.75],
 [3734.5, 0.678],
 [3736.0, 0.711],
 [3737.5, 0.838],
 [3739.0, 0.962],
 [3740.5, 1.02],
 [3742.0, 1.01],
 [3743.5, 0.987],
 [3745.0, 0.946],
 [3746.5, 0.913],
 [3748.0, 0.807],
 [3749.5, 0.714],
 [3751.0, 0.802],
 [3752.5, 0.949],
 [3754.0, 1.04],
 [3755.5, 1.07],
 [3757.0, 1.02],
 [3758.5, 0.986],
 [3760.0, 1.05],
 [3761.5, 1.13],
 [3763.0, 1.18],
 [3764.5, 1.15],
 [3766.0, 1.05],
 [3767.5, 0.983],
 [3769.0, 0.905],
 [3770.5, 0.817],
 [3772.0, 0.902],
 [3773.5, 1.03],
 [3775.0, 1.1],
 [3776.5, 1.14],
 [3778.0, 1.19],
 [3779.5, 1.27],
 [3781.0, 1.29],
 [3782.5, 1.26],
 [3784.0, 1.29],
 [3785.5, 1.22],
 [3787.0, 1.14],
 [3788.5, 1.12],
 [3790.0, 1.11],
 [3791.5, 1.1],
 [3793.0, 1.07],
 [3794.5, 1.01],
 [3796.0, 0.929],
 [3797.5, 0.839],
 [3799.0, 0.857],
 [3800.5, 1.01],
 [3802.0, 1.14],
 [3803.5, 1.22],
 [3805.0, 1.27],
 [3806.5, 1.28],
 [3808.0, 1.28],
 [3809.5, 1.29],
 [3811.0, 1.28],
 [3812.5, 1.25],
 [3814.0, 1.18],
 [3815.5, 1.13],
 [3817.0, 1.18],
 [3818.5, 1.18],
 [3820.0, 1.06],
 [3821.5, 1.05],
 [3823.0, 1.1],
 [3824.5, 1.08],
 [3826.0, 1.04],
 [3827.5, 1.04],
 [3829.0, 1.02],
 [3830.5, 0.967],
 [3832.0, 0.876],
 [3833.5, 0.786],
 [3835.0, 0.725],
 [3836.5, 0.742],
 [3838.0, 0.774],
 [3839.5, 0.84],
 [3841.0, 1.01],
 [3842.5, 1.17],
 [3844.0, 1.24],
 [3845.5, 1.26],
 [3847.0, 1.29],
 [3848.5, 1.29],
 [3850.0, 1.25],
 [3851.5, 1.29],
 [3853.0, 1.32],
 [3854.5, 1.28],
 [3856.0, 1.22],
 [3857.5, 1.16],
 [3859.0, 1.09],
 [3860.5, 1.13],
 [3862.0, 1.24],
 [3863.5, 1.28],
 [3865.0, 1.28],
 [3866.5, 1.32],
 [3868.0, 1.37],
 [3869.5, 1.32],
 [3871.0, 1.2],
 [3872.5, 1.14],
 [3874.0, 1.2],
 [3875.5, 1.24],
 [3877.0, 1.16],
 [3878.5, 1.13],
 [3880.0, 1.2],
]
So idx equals 1.18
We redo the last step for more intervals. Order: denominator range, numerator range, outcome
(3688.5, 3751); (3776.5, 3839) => 1.24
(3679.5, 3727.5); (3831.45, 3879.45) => 1.32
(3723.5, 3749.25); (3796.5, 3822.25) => 1.30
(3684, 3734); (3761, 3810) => 1.23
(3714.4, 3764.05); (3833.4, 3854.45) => 1.22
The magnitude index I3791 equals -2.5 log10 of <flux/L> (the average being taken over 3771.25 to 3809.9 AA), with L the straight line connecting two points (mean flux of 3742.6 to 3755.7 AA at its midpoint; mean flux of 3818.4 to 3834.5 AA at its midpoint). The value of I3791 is -0.17 mag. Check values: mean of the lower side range 0.909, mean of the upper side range 1.01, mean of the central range 1.13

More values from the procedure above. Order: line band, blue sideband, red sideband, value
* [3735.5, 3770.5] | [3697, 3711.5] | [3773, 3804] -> 0.060 mag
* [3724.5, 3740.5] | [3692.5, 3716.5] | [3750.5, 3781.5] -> 0.093 mag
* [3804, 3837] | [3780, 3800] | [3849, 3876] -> 0.066 mag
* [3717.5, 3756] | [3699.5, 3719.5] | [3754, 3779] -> 0.092 mag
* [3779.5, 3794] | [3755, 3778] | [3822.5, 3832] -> -0.142 mag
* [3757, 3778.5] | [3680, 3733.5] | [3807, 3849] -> -0.034 mag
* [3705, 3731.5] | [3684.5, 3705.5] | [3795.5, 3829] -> 0.050 mag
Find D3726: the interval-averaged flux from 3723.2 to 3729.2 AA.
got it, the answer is 1.03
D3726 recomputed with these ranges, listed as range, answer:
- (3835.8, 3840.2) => 0.785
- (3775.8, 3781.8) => 1.22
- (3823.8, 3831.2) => 1.03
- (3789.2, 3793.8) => 1.09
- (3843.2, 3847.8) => 1.26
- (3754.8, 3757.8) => 1.04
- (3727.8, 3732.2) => 0.972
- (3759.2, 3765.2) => 1.13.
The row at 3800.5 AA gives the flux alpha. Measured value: 1.01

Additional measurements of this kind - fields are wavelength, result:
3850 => 1.25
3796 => 0.929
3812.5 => 1.25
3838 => 0.774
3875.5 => 1.24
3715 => 1.07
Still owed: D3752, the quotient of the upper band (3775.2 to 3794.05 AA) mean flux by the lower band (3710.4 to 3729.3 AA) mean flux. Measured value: 1.21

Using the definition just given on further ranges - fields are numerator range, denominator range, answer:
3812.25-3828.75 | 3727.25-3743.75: 1.23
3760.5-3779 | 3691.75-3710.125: 1.15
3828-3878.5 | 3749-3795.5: 1.06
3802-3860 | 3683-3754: 1.22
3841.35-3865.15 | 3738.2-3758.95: 1.31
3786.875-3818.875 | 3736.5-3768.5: 1.15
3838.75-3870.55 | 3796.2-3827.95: 1.08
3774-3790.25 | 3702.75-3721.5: 1.31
